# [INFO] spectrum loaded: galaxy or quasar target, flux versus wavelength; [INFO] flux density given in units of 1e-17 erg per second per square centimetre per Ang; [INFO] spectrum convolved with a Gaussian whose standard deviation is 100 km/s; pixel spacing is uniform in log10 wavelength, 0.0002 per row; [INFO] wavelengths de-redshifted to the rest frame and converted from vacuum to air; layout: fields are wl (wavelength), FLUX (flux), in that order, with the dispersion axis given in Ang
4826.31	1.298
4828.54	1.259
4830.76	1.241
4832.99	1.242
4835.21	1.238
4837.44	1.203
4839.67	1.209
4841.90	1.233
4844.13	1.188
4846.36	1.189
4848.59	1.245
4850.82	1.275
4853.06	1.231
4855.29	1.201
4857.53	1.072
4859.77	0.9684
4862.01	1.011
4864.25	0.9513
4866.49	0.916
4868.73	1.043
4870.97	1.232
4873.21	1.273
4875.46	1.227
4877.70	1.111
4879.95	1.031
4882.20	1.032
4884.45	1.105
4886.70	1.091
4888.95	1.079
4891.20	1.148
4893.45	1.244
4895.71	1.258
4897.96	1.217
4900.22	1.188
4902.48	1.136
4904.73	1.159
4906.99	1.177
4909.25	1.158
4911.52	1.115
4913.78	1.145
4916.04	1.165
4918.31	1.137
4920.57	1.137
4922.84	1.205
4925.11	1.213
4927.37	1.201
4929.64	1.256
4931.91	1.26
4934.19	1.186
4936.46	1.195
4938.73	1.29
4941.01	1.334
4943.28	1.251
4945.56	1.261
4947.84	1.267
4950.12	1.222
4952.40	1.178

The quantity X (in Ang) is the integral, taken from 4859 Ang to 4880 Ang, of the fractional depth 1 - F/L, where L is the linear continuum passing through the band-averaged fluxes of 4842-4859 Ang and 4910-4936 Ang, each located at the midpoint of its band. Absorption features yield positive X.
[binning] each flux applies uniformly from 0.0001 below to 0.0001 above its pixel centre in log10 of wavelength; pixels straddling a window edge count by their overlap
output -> 2.0 Ang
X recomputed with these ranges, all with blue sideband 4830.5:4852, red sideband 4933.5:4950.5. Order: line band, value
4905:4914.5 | 0.7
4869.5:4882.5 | 0.8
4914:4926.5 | 0.8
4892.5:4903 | 0.2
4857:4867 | 2.0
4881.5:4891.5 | 1.2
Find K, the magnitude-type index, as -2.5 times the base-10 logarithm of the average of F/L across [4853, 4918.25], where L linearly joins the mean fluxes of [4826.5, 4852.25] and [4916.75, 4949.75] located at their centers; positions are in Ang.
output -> 0.10 mag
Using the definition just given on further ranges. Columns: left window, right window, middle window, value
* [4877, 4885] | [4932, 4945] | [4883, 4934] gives -0.02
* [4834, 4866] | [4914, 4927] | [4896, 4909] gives -0.01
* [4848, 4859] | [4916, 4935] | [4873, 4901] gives 0.04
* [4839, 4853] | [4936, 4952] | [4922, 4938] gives 0.03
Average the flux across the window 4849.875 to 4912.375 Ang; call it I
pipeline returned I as 1.13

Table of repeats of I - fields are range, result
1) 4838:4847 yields 1.21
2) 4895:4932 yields 1.18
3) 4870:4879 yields 1.21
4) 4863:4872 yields 1.03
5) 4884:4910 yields 1.17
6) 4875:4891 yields 1.09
